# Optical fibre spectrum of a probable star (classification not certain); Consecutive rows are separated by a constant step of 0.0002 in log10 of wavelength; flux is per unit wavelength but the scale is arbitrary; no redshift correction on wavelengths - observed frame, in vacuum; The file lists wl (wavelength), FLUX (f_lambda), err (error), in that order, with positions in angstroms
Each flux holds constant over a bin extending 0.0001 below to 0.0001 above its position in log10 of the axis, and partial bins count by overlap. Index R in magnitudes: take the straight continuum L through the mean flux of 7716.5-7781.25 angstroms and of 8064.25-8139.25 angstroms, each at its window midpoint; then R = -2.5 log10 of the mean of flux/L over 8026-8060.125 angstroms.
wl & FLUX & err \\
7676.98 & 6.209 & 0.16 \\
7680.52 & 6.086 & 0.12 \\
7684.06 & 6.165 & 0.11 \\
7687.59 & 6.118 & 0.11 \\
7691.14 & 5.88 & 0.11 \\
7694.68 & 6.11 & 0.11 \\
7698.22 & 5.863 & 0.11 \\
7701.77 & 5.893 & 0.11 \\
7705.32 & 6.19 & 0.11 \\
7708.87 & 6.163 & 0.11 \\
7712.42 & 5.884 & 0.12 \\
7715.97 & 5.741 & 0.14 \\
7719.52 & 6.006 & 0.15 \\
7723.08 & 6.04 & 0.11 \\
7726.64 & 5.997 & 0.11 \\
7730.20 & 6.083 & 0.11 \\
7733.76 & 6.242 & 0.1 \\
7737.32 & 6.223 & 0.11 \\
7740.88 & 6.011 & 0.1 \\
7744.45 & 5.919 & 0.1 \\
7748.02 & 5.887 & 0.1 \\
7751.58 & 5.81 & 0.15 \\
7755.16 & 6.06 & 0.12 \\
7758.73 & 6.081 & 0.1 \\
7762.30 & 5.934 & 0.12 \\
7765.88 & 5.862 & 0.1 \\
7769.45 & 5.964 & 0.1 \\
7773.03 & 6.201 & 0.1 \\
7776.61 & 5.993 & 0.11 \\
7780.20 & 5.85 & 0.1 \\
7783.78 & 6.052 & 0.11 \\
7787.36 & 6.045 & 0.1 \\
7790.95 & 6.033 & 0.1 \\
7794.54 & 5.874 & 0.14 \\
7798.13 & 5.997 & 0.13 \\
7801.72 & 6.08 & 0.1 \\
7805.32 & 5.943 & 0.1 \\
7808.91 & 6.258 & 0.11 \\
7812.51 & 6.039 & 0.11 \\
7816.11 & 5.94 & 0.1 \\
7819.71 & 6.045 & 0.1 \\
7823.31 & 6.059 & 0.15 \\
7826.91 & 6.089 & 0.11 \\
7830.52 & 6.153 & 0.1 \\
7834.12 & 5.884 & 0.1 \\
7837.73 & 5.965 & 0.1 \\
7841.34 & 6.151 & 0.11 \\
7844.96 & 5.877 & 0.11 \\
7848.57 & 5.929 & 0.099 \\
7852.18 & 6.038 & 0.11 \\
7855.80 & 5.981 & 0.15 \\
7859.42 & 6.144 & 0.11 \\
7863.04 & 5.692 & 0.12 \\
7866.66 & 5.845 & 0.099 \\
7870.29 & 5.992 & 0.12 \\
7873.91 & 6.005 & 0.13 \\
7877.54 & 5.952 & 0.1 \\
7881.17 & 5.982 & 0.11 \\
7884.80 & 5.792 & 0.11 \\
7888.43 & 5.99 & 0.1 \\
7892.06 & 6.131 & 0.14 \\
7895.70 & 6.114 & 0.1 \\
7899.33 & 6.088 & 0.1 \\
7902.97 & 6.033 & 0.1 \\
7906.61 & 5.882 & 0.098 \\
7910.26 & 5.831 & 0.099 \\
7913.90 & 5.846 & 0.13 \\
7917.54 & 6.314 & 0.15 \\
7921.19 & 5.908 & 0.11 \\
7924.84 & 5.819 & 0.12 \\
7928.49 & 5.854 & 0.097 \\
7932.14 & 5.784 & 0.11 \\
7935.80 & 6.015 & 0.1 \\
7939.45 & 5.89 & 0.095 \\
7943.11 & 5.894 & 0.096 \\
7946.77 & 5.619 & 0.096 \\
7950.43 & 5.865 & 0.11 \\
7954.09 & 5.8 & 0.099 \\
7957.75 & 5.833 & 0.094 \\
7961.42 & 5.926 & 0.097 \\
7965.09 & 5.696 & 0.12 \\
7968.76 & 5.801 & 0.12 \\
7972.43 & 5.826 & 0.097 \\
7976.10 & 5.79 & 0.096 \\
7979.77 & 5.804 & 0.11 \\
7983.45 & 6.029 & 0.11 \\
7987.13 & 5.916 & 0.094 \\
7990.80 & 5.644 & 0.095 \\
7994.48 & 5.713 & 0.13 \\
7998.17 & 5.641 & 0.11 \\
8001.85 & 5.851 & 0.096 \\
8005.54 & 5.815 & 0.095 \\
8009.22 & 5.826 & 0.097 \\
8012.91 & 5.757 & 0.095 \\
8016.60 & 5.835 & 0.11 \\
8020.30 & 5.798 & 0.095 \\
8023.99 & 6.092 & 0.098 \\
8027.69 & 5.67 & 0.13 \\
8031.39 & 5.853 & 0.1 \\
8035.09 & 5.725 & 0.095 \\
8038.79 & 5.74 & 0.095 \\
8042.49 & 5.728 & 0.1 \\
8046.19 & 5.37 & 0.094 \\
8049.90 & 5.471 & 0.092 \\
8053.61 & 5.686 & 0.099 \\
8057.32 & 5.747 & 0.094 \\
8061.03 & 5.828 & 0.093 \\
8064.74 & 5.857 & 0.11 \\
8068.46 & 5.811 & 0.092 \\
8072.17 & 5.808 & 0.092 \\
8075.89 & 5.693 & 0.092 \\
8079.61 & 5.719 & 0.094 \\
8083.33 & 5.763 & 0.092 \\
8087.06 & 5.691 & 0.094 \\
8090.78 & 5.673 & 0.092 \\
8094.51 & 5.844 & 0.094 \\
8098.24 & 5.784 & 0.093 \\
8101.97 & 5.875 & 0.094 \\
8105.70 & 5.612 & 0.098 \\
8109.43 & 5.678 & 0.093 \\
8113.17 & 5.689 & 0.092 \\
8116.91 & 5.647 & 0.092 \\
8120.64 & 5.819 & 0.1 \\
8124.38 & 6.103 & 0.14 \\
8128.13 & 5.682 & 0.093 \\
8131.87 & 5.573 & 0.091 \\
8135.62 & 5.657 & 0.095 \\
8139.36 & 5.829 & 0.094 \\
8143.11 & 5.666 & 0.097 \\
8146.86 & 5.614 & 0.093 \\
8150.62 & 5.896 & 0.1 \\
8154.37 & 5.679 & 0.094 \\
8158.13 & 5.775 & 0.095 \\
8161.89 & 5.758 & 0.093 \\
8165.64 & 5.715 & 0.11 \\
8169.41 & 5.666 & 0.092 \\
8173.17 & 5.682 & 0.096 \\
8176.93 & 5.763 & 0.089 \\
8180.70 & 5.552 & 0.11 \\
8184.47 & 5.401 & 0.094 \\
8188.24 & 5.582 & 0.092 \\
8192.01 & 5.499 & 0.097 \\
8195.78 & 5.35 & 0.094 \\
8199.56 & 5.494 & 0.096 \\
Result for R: 0.02 mag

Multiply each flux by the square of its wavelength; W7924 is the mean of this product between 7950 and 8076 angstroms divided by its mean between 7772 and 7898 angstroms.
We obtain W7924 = 1.01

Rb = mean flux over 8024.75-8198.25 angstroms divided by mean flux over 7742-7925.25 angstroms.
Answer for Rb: 0.95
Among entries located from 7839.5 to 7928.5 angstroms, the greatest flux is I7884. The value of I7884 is 6.314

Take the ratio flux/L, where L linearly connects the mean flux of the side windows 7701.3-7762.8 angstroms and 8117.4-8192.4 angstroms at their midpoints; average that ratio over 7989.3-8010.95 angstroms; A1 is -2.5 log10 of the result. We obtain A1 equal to 0.01 mag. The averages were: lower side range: 6.01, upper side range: 5.7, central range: 5.75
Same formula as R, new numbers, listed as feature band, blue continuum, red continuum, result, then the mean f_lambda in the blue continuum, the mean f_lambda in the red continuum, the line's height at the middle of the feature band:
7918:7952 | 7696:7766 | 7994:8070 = -0.01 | 6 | 5.75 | 5.83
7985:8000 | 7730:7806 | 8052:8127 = 0.02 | 6.01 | 5.77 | 5.84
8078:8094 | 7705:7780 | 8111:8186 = 0.01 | 6.01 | 5.71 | 5.75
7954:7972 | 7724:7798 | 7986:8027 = 0.00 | 6.01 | 5.8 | 5.84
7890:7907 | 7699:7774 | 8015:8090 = -0.04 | 6.01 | 5.74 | 5.87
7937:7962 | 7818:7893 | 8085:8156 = 0.01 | 5.98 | 5.74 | 5.9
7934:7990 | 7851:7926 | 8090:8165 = 0.01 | 5.97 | 5.74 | 5.9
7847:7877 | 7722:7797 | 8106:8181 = 0.00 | 6.01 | 5.72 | 5.93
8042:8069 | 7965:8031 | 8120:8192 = 0.02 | 5.81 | 5.7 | 5.77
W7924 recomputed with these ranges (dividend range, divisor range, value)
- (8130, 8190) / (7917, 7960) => 1.02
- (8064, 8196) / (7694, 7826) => 1.04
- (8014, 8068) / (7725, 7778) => 1.03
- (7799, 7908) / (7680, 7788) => 1.03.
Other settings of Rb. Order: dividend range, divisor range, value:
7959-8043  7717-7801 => 0.97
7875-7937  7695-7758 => 0.99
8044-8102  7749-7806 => 0.96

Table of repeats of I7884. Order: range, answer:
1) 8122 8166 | 6.103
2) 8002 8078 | 6.092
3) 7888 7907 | 6.131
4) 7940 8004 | 6.029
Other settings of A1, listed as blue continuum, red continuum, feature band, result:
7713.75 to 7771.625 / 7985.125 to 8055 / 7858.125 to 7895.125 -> -0.02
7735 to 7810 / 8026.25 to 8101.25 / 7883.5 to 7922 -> -0.02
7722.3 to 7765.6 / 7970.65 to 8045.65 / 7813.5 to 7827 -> -0.01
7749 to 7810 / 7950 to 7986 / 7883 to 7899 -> -0.02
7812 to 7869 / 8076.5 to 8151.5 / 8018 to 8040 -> 0.00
